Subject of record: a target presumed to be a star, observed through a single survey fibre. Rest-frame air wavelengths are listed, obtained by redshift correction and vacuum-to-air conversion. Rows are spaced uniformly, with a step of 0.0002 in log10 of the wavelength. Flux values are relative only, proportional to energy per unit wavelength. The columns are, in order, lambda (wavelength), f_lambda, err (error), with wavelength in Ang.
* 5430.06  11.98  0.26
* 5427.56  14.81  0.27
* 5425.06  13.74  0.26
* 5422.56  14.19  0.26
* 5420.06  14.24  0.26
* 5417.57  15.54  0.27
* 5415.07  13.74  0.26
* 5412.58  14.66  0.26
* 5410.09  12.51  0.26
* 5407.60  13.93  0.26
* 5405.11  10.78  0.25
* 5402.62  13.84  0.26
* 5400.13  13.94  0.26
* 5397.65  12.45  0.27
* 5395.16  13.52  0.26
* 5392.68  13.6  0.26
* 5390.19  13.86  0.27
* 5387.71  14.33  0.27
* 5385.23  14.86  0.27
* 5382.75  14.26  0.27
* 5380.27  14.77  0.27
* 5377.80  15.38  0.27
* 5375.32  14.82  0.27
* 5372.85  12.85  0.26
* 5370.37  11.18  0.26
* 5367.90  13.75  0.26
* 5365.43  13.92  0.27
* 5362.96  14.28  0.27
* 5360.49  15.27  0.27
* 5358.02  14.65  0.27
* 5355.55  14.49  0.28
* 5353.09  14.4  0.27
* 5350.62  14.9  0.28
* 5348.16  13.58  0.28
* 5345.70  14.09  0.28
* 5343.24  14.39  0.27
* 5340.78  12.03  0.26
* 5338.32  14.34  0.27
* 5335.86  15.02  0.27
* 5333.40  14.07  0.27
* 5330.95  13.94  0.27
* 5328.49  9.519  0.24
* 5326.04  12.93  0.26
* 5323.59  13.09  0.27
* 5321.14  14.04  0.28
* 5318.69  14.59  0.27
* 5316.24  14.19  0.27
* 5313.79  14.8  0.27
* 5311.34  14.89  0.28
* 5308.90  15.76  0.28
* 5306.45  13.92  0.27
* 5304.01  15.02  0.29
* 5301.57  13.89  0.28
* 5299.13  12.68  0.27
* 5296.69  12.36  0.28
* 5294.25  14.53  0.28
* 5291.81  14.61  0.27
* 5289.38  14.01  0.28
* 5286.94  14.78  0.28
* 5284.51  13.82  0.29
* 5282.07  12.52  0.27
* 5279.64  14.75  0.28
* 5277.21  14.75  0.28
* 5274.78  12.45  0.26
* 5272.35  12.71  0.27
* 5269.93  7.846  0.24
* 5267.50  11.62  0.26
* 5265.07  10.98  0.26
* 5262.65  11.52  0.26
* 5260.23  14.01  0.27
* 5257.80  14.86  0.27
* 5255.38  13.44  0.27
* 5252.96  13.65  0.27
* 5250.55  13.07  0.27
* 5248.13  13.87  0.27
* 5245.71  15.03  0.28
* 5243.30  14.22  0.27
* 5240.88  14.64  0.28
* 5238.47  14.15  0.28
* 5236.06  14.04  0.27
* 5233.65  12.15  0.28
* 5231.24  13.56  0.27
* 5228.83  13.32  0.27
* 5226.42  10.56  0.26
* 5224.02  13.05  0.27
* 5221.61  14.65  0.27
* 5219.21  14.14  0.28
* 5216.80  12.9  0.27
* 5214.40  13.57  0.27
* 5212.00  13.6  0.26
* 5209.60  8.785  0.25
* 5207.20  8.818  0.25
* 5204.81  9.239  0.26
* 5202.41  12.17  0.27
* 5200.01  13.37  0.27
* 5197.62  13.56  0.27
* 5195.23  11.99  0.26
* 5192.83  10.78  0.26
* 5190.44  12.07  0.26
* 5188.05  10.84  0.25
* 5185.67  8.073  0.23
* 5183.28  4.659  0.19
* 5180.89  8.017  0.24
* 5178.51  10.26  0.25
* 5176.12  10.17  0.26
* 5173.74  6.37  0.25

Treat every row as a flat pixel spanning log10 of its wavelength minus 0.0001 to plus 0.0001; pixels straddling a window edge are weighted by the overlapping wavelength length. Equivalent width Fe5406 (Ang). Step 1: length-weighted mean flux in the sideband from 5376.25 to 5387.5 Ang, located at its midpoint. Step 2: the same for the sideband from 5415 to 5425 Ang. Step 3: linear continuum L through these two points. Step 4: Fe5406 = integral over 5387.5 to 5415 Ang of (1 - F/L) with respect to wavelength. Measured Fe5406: 2.3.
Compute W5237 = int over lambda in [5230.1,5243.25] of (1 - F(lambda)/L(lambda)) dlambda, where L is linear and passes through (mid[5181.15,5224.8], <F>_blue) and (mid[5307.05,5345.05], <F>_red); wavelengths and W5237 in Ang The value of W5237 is -1.9 Ang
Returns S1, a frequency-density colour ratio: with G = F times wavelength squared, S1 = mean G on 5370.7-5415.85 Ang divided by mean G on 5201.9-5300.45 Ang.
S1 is 1.1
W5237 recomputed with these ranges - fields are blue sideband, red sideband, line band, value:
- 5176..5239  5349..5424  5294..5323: -2.8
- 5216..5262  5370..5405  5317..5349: 0.5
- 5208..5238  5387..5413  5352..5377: -1.4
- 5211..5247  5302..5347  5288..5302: 0.1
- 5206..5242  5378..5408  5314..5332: 0.1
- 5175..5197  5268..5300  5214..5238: -4.4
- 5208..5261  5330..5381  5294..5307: 0.1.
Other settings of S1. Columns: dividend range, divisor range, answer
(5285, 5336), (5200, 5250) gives 1.12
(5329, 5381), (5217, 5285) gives 1.11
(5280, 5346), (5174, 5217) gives 1.37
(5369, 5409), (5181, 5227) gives 1.29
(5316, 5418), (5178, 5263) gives 1.19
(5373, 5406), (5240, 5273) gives 1.13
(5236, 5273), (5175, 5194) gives 1.44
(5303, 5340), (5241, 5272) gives 1.11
